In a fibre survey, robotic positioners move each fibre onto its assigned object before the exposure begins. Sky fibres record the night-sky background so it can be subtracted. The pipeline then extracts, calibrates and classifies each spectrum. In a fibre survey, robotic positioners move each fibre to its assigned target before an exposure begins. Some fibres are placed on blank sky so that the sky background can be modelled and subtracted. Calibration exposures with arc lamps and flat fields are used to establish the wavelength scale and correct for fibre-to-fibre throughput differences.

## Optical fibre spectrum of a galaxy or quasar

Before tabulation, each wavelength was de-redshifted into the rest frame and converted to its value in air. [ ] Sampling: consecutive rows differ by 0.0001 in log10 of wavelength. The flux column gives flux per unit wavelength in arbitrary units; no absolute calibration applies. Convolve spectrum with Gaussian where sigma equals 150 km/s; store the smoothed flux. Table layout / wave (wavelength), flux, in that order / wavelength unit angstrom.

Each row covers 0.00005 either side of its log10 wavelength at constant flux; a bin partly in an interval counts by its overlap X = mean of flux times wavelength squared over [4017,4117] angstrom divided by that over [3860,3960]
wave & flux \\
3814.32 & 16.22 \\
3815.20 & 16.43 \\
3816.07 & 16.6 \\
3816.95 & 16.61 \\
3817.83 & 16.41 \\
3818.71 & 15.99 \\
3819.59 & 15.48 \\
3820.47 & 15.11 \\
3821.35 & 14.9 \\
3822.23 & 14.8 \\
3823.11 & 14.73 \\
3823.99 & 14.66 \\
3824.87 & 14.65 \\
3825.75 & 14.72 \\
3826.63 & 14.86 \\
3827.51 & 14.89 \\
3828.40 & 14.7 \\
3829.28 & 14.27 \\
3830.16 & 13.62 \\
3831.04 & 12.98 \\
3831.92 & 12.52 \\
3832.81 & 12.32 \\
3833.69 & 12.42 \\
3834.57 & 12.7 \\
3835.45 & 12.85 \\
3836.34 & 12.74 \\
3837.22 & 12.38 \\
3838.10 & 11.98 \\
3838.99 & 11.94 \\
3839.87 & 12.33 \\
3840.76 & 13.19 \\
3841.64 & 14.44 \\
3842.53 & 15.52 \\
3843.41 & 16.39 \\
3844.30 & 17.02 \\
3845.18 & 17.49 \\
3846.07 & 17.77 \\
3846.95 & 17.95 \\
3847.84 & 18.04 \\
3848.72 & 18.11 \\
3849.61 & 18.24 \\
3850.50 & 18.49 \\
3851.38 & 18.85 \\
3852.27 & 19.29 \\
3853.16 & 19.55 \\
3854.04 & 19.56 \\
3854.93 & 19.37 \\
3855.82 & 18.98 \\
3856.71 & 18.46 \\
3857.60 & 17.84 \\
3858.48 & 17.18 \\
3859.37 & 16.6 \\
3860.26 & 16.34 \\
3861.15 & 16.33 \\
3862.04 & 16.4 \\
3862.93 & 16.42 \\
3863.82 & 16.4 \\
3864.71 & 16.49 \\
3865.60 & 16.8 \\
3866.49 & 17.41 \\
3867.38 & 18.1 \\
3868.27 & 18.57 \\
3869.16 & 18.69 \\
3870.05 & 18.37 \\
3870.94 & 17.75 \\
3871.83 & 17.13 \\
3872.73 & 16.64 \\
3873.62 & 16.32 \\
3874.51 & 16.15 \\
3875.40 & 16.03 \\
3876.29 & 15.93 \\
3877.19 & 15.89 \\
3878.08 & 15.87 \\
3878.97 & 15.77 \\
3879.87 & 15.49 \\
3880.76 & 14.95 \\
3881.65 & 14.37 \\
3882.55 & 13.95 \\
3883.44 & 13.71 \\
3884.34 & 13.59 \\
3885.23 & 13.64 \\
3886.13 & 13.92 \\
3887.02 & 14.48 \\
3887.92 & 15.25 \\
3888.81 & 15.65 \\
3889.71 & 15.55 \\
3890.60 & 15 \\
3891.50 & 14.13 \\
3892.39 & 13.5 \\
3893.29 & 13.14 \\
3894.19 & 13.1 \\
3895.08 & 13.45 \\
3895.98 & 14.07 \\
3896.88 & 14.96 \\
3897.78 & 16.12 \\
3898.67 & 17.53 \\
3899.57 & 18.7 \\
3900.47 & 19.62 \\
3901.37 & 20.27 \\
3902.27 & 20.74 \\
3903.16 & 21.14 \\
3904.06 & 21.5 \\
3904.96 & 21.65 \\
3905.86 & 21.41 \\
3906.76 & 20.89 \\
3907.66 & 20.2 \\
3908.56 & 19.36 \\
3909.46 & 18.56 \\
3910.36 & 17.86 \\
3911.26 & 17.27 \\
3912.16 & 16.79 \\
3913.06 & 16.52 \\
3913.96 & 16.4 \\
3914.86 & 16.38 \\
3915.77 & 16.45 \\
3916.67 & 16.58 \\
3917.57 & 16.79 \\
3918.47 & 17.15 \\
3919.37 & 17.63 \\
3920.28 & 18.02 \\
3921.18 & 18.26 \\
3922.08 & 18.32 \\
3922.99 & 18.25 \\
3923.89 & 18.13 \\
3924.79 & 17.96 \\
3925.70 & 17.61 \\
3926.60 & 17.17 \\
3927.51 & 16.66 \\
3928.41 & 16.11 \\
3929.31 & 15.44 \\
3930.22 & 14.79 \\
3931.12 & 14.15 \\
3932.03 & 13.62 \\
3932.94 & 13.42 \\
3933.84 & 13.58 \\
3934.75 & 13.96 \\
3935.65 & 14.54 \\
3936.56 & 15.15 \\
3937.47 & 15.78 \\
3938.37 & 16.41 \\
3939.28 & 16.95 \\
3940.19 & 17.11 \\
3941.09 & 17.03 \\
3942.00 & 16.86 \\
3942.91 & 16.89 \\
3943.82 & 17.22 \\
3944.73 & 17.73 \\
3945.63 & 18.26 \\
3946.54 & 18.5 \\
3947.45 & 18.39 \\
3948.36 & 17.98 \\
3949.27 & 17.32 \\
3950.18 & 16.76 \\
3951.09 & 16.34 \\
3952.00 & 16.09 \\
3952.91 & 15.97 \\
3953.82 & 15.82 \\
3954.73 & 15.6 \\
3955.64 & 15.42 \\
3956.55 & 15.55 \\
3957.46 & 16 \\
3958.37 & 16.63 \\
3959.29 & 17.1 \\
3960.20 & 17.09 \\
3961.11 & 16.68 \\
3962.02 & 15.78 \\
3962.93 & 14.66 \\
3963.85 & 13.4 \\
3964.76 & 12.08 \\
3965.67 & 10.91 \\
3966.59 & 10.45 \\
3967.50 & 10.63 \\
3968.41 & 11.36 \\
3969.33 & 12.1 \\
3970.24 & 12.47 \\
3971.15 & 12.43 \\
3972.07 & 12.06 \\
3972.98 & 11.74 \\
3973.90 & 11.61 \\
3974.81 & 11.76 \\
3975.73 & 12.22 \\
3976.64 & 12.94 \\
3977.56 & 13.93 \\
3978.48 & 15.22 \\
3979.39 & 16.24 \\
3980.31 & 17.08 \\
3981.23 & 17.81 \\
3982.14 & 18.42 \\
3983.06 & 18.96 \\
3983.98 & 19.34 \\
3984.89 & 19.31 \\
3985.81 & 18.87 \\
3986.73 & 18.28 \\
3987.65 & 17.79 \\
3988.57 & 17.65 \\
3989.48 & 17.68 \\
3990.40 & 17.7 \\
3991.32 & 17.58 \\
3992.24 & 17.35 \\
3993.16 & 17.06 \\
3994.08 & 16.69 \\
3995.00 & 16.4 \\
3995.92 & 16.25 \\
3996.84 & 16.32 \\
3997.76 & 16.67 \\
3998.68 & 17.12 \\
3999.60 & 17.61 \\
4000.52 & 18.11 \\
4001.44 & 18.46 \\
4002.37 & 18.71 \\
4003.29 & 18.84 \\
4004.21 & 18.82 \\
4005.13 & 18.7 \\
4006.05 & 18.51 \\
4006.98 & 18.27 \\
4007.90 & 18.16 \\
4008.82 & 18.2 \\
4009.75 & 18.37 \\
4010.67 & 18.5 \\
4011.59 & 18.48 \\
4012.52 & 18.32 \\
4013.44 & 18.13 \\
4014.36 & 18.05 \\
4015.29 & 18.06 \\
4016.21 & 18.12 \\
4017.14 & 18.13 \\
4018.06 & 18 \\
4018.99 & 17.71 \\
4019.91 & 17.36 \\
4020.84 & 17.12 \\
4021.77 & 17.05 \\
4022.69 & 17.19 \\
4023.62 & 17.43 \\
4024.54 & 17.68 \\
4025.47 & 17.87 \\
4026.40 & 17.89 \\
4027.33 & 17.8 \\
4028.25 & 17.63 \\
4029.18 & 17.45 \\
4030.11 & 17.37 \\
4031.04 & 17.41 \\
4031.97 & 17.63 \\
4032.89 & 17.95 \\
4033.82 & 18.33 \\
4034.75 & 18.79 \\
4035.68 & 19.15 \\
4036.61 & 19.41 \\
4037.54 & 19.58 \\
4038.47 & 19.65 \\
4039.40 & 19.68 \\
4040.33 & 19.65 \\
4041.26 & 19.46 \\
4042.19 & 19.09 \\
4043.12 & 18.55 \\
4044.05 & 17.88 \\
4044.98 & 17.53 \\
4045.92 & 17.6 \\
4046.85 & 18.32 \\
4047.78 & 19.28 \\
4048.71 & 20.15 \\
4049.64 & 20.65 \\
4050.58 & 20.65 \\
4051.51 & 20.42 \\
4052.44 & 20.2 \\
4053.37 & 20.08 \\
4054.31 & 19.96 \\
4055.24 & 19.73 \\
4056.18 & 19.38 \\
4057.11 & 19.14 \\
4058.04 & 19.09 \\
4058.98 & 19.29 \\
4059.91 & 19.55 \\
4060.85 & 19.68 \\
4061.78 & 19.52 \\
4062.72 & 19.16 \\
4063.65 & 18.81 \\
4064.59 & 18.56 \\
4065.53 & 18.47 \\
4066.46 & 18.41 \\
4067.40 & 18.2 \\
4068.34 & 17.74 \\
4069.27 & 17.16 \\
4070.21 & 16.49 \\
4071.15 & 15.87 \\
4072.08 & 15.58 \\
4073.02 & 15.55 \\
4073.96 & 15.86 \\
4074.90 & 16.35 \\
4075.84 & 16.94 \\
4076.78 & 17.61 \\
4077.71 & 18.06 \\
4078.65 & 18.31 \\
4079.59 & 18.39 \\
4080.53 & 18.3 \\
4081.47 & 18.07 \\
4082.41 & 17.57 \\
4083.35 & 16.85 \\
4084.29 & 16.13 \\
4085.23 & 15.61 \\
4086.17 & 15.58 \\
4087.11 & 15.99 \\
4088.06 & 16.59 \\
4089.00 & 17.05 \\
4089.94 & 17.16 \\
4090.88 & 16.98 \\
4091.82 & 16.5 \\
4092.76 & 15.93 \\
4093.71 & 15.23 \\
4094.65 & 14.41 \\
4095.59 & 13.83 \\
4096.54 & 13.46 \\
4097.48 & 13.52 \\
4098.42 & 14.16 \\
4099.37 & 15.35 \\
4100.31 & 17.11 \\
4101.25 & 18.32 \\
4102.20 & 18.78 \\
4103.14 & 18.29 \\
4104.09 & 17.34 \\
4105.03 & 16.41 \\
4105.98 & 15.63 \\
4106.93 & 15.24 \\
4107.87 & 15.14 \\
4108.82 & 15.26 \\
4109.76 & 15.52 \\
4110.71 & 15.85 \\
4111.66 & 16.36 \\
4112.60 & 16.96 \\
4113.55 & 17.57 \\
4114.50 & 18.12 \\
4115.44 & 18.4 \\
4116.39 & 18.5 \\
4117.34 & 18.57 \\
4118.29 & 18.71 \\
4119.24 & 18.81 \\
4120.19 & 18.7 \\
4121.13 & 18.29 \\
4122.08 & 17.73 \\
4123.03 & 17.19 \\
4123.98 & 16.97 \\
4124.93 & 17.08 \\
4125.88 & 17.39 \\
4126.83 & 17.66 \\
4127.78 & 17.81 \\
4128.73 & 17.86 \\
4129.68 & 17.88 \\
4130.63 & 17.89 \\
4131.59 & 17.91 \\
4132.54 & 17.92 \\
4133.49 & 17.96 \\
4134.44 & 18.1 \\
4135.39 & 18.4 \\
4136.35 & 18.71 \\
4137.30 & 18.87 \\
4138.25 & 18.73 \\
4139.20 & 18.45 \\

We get 1.15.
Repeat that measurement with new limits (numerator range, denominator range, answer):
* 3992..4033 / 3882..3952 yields 1.12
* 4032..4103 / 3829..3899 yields 1.25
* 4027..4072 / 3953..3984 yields 1.36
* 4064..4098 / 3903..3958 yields 1.05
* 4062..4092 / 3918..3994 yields 1.15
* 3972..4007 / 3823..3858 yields 1.16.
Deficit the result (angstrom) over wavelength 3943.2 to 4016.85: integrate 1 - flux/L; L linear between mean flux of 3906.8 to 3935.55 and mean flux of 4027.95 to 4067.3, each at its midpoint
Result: 6.0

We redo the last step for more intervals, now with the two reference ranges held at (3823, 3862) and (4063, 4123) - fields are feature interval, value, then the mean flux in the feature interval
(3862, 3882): -1.0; 16.6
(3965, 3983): 3.3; 13.3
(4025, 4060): -4.8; 18.9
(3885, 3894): 0.8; 14.4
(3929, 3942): 0.8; 15.2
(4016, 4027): -0.7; 17.6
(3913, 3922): -0.6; 17.1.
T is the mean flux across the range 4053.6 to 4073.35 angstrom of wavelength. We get 18.4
